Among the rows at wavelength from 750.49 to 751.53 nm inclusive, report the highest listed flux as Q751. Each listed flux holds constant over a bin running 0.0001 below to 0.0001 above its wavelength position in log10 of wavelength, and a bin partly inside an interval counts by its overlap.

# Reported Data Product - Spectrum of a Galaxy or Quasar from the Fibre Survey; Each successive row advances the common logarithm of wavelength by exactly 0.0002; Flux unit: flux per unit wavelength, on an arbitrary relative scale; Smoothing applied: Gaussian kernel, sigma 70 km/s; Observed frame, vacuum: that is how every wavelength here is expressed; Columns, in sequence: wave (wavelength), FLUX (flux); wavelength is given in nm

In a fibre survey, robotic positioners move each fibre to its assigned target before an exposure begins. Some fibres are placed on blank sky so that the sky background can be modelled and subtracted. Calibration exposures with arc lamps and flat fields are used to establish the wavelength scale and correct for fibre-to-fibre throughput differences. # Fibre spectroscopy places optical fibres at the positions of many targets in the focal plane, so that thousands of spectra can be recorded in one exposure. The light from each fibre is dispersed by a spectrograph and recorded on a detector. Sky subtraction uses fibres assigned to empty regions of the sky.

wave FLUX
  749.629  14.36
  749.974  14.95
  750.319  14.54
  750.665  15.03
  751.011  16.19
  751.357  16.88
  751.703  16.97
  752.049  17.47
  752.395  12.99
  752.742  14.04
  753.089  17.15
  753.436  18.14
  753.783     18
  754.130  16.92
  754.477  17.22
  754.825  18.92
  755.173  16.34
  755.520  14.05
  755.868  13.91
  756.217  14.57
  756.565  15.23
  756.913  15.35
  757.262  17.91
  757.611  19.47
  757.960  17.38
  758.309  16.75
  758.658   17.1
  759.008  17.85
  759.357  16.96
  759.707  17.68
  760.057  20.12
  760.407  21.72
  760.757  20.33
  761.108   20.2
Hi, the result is 16.88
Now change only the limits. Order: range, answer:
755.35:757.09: 15.35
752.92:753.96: 18.14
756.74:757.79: 19.47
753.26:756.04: 18.92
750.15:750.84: 15.03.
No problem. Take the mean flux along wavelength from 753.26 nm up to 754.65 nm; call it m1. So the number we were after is 17.6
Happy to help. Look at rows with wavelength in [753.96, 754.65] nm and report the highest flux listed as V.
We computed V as 17.22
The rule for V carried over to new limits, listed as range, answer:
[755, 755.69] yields 16.34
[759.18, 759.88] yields 17.68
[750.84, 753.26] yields 17.47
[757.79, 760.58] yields 21.72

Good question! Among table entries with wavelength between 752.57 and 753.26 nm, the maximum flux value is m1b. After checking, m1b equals 17.15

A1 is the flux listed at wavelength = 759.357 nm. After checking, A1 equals 16.96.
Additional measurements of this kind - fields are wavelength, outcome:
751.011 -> 16.19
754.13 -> 16.92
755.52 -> 14.05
